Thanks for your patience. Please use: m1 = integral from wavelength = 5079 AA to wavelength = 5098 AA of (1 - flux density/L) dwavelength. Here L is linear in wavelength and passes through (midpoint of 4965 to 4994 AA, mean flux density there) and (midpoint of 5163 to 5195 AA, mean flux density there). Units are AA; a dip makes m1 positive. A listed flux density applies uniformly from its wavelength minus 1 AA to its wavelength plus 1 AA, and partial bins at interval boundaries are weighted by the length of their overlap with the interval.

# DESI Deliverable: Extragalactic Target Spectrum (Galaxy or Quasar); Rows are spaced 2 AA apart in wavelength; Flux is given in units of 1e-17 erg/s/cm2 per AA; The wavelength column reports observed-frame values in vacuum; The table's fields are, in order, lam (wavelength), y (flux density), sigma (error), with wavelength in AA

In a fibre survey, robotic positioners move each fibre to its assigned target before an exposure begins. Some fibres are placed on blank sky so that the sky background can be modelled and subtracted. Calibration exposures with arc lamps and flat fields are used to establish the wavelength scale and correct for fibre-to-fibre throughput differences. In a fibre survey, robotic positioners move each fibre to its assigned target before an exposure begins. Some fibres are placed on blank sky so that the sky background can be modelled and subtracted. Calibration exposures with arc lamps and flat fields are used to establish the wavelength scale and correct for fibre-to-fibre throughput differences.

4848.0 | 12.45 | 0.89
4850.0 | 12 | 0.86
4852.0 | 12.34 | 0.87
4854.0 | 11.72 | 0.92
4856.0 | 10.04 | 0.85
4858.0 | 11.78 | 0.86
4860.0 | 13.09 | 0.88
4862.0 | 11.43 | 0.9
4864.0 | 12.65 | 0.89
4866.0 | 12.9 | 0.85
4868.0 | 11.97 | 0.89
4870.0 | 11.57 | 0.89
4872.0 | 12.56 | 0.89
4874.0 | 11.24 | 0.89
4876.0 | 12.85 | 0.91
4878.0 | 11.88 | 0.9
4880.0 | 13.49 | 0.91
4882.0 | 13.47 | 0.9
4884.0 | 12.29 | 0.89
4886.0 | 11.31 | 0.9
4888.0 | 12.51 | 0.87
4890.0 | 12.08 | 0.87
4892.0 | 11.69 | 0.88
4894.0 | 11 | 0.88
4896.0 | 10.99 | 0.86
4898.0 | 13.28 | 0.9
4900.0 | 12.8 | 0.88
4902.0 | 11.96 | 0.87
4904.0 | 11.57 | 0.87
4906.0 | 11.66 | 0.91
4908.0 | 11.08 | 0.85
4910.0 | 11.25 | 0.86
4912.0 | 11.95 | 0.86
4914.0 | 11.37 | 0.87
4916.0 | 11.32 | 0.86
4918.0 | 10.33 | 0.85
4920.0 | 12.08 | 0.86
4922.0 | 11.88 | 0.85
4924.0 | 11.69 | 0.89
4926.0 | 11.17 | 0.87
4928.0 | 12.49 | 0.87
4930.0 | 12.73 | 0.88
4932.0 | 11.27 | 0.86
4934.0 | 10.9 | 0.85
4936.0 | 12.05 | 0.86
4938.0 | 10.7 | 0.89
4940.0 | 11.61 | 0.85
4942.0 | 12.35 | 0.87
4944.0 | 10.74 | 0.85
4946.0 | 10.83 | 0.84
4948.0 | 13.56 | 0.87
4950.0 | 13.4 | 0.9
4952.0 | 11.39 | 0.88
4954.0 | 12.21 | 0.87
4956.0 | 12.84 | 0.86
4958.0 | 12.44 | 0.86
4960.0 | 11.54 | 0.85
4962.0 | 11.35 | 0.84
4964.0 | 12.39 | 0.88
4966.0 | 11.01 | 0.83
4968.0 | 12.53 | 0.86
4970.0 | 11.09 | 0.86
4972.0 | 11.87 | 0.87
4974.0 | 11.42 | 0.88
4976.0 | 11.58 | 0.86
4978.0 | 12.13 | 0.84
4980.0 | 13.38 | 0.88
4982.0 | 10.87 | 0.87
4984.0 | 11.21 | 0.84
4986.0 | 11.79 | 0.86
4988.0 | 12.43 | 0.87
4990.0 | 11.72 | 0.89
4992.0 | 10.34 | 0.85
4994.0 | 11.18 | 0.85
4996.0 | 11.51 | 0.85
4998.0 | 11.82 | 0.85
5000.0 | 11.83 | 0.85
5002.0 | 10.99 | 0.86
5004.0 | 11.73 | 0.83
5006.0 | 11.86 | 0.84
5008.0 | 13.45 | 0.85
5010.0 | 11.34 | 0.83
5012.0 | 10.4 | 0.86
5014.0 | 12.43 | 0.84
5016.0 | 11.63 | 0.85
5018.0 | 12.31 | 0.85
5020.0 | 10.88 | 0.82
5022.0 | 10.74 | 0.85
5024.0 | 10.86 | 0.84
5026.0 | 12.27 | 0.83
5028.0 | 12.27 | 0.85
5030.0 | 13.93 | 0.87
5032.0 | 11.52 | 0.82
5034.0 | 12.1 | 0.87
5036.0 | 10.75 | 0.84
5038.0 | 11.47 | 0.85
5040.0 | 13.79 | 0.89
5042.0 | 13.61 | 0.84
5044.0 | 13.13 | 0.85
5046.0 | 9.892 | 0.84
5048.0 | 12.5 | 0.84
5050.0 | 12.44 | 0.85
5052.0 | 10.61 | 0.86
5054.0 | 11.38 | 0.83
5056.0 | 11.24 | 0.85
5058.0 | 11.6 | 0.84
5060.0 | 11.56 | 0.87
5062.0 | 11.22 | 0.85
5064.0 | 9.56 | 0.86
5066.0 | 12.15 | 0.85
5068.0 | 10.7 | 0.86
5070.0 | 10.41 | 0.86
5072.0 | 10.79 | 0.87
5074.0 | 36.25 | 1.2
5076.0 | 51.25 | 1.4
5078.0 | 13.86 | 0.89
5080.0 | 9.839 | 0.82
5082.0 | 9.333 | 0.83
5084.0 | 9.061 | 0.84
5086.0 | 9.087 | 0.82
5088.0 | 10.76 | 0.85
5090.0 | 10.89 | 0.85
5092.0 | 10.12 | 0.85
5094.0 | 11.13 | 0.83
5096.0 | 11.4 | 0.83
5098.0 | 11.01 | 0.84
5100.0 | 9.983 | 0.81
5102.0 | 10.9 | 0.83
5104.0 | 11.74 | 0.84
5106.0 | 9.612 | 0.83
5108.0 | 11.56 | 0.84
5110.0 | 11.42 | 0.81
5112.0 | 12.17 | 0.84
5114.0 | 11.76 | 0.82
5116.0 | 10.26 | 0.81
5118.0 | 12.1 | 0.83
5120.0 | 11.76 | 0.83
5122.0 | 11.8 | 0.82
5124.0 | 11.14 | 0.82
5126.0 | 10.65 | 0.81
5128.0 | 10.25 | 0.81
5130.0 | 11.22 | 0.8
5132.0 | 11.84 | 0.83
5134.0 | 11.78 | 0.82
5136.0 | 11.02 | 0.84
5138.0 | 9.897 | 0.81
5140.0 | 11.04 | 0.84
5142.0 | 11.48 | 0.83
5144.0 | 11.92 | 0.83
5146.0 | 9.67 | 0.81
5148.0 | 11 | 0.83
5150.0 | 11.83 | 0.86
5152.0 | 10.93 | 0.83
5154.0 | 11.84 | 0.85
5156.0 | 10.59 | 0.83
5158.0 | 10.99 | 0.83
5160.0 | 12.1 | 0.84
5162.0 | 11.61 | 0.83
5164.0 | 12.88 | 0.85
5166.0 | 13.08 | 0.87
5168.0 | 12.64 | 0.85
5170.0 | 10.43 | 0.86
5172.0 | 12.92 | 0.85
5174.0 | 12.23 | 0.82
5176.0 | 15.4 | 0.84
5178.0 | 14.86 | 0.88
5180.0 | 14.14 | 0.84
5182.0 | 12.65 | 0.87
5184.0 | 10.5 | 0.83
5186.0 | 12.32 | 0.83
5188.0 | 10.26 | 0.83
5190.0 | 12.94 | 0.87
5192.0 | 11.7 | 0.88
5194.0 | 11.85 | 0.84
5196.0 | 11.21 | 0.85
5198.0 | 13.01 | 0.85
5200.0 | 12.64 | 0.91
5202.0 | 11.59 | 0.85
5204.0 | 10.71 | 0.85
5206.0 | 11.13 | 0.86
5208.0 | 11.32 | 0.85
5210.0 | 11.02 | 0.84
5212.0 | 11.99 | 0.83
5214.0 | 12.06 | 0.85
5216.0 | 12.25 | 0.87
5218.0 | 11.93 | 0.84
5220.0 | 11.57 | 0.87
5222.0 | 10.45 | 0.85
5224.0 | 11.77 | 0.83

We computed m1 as 3.0 AA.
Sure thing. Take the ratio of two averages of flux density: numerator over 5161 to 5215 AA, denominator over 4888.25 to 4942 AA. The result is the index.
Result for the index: 1.0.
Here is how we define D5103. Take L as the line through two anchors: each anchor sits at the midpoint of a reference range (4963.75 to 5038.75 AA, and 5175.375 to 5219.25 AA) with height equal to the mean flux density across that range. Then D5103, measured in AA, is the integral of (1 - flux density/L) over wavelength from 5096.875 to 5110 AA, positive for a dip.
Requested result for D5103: 1.2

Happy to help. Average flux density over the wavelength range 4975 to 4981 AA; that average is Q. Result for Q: 12.4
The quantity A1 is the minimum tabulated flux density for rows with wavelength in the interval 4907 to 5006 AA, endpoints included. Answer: 10.33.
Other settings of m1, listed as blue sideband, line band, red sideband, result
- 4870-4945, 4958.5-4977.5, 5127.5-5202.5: 0.3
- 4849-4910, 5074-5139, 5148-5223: -3.2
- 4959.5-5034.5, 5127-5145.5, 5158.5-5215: 1.4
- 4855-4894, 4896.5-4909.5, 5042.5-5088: 0.4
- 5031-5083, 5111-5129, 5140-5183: 2.2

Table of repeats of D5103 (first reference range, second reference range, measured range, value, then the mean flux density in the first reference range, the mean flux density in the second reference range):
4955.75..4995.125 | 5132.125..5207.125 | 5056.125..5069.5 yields 0.77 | 11.7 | 11.9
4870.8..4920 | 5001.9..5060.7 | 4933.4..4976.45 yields 0.22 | 11.9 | 11.8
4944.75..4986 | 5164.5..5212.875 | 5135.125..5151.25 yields 1.55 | 11.9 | 12.2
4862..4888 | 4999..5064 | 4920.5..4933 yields 0.27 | 12.3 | 11.8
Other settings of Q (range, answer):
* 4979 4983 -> 12.1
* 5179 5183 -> 13.4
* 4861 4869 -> 12.2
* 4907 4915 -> 11.4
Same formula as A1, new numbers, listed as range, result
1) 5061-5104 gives 9.061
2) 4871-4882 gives 11.24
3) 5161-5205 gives 10.26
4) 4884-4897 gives 10.99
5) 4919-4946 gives 10.7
